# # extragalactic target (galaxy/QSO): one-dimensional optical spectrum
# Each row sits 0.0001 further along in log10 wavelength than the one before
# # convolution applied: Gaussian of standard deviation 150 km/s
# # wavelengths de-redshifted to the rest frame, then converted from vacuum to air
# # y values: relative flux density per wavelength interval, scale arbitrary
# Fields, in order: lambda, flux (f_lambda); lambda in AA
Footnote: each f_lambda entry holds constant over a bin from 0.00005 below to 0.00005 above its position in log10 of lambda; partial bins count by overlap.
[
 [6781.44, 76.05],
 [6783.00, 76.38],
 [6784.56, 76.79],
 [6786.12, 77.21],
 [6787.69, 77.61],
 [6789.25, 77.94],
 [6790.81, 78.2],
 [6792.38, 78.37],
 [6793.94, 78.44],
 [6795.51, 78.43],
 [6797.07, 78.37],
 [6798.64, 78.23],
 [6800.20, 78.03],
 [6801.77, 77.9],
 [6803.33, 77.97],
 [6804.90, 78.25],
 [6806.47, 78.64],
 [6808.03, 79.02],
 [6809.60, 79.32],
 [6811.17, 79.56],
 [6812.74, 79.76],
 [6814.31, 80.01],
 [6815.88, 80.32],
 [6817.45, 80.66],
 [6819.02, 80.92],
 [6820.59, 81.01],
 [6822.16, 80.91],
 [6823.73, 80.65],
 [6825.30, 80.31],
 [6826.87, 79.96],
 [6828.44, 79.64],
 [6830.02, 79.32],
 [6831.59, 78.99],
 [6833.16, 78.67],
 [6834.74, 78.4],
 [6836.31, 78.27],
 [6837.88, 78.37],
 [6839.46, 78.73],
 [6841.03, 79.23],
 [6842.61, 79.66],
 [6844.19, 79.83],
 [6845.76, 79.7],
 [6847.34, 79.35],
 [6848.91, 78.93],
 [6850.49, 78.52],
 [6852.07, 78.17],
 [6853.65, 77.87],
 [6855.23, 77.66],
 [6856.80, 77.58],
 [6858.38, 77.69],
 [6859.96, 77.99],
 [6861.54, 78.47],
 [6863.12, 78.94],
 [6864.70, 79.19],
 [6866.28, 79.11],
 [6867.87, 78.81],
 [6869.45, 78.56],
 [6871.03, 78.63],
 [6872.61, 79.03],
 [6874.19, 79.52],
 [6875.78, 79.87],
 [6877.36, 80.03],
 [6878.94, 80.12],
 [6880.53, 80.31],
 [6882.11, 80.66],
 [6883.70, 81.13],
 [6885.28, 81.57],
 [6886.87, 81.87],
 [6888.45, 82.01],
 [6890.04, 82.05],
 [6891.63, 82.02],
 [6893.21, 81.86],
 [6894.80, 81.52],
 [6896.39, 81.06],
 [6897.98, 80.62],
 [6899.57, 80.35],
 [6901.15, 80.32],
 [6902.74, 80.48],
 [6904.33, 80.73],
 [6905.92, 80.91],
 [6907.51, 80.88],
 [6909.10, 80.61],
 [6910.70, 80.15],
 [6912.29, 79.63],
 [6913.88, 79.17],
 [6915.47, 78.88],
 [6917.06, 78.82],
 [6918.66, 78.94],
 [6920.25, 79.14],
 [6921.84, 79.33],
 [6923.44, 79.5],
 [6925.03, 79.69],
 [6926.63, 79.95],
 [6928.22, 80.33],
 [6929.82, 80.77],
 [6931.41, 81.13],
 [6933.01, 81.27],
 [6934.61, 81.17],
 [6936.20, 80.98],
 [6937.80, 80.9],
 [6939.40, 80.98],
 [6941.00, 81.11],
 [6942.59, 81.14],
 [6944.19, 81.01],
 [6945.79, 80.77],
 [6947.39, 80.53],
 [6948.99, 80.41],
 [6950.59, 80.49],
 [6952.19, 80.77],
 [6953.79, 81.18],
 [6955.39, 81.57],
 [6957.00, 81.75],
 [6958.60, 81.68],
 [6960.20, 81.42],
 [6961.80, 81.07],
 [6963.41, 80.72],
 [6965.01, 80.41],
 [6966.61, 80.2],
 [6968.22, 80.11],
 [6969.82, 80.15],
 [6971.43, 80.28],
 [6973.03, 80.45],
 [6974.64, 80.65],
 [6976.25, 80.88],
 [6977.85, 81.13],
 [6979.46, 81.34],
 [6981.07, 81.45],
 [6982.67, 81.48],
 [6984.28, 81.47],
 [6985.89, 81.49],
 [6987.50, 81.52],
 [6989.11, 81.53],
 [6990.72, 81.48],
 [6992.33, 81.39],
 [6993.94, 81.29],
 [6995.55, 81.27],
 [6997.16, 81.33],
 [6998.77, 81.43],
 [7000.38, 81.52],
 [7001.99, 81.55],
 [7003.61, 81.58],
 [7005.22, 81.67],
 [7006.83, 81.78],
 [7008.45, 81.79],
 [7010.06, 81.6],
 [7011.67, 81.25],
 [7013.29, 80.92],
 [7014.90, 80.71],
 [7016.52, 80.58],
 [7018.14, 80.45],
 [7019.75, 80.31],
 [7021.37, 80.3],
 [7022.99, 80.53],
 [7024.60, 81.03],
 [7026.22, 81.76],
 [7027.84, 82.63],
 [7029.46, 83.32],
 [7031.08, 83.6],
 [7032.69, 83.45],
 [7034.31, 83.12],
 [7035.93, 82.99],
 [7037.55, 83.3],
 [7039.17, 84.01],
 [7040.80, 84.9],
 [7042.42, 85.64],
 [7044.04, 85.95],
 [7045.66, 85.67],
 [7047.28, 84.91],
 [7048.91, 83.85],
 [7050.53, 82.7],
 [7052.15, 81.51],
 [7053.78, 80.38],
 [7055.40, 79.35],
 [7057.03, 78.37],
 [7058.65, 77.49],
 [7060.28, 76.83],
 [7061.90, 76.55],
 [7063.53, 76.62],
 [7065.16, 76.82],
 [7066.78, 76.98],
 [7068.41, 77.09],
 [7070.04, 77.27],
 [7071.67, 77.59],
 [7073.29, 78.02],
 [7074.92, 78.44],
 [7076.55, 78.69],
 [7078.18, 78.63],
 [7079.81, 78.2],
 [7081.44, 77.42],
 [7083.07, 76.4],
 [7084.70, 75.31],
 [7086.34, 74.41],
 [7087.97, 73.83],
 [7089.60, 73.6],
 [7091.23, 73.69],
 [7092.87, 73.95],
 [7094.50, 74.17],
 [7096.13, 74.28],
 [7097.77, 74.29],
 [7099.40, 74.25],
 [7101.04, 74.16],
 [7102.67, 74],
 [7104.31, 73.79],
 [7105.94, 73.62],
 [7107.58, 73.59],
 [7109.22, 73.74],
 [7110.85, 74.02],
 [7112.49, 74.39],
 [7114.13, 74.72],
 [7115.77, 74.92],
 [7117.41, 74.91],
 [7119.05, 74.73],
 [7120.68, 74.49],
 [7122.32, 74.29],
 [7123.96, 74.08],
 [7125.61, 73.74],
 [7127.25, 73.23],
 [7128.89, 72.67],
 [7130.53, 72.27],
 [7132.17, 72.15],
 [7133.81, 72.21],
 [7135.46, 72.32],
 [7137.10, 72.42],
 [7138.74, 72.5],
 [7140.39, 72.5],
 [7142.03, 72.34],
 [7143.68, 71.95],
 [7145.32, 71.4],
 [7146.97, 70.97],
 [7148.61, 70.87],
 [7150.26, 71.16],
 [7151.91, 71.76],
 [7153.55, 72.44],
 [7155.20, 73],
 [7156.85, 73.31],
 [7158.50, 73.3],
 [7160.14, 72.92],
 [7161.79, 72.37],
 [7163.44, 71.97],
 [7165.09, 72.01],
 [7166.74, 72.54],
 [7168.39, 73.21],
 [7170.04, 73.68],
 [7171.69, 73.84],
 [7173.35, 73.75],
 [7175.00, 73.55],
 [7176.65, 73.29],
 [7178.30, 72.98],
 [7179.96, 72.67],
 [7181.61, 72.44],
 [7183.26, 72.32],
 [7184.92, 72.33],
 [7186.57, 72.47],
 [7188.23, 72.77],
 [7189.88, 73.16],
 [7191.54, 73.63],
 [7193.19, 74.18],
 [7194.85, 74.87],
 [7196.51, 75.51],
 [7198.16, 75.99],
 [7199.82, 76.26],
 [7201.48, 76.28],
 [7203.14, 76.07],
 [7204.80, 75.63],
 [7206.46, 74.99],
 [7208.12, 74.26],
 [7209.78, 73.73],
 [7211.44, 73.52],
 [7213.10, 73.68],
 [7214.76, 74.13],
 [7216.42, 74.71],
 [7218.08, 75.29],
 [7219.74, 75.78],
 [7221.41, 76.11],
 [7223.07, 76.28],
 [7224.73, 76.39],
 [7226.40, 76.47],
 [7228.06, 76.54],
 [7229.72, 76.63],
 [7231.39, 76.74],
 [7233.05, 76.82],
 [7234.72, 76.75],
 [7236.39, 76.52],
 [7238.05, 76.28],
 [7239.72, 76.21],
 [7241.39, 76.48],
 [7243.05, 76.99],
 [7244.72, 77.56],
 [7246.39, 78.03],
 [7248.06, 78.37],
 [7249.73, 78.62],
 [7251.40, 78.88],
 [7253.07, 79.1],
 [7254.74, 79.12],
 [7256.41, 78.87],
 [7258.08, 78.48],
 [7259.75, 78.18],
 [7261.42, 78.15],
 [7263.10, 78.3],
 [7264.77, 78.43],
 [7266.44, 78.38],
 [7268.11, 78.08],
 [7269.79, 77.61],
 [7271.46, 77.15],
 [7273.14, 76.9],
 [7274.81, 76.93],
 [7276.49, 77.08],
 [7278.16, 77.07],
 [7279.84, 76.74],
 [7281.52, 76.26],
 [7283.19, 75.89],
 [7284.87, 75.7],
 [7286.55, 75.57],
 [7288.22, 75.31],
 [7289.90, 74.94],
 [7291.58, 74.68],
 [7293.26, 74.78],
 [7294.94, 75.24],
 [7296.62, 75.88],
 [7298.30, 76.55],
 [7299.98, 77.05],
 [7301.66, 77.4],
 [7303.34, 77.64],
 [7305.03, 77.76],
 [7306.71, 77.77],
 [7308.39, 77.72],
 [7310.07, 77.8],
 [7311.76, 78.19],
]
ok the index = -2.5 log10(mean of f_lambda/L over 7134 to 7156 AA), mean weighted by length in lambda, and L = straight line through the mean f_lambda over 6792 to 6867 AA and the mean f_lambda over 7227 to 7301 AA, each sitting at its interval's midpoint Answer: 0.08 mag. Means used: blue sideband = 79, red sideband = 77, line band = 72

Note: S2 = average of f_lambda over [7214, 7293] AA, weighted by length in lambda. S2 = 76.9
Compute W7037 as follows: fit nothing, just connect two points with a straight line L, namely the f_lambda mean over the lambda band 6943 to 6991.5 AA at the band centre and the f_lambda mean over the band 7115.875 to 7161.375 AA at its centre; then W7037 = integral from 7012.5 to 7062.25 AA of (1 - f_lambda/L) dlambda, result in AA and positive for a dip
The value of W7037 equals -2.7 AA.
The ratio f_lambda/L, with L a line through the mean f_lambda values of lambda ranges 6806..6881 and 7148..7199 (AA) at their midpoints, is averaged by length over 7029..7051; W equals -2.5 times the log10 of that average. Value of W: -0.117 mag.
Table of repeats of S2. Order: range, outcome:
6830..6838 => 78.7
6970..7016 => 81.3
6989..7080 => 81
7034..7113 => 77.9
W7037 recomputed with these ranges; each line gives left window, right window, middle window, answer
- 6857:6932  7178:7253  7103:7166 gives 3.0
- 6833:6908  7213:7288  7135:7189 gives 3.6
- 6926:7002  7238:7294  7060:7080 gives 0.5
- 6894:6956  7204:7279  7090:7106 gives 0.9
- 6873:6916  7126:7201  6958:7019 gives -2.5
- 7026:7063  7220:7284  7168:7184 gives 1.2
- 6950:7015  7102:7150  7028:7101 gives -2.3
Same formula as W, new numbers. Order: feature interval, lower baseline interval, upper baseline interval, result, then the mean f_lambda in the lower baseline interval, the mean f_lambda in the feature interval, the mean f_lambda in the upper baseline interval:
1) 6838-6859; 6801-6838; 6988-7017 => 0.02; 79.5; 78.7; 81.4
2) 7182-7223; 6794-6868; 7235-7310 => 0.04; 79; 74.5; 77.2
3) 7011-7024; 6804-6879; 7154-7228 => -0.06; 79.2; 80.6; 74.1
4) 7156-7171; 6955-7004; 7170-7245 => 0.05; 81.1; 72.8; 74.9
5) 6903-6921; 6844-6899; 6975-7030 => 0.01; 79.7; 79.8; 81.3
